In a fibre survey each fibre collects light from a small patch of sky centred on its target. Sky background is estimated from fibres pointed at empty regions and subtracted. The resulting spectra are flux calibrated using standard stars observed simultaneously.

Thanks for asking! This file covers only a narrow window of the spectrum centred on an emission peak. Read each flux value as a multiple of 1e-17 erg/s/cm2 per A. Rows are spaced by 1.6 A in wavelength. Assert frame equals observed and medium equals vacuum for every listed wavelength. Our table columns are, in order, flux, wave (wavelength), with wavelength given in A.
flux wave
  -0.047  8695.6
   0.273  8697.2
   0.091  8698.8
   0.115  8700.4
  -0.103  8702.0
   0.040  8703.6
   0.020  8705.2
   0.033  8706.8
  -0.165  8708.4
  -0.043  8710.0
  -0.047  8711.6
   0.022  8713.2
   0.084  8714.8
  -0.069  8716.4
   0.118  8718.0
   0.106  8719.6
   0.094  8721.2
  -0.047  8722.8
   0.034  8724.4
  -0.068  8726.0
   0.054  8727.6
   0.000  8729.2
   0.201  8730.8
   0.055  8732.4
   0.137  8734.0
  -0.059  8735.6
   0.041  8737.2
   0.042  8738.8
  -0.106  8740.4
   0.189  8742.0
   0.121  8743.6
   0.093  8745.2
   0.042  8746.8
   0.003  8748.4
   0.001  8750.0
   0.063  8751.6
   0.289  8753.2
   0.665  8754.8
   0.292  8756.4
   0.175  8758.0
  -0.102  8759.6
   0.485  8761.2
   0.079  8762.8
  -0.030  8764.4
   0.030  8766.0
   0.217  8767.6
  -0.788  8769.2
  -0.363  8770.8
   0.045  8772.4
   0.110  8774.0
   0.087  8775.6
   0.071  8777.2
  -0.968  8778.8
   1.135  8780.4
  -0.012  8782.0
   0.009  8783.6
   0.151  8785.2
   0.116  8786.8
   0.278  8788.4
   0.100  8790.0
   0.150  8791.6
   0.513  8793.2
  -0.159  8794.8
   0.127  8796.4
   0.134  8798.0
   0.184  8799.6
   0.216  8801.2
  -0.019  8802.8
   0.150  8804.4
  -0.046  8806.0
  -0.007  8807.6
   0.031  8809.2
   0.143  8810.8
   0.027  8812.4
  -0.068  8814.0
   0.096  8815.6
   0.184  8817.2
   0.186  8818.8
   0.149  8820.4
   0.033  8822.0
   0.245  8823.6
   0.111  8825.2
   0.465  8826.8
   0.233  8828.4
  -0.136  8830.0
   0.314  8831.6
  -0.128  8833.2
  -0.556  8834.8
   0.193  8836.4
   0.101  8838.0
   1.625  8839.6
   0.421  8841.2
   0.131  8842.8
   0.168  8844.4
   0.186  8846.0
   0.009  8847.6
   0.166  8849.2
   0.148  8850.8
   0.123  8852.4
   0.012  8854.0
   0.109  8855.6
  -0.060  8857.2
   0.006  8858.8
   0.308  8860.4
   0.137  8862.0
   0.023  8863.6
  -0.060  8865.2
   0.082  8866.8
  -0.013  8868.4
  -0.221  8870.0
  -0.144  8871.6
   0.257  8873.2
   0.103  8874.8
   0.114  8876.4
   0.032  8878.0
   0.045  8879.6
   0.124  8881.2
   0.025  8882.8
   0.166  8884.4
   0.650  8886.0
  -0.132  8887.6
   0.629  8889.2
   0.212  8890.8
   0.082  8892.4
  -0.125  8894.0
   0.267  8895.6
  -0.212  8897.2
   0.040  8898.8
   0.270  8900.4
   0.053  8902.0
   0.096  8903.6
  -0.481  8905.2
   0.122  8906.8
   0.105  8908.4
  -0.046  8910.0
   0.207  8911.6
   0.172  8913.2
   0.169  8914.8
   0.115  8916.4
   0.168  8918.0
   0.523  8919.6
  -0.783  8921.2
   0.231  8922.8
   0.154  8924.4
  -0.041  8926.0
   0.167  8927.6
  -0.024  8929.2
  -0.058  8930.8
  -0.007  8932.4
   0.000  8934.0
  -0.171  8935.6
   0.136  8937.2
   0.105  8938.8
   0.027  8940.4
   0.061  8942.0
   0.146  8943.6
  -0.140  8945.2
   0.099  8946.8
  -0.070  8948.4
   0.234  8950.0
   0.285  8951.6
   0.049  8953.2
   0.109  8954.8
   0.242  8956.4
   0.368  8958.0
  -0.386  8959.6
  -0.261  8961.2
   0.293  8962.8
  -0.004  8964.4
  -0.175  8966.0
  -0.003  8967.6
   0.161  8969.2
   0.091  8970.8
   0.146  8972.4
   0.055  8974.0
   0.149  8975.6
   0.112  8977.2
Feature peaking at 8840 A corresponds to [O III] 5007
